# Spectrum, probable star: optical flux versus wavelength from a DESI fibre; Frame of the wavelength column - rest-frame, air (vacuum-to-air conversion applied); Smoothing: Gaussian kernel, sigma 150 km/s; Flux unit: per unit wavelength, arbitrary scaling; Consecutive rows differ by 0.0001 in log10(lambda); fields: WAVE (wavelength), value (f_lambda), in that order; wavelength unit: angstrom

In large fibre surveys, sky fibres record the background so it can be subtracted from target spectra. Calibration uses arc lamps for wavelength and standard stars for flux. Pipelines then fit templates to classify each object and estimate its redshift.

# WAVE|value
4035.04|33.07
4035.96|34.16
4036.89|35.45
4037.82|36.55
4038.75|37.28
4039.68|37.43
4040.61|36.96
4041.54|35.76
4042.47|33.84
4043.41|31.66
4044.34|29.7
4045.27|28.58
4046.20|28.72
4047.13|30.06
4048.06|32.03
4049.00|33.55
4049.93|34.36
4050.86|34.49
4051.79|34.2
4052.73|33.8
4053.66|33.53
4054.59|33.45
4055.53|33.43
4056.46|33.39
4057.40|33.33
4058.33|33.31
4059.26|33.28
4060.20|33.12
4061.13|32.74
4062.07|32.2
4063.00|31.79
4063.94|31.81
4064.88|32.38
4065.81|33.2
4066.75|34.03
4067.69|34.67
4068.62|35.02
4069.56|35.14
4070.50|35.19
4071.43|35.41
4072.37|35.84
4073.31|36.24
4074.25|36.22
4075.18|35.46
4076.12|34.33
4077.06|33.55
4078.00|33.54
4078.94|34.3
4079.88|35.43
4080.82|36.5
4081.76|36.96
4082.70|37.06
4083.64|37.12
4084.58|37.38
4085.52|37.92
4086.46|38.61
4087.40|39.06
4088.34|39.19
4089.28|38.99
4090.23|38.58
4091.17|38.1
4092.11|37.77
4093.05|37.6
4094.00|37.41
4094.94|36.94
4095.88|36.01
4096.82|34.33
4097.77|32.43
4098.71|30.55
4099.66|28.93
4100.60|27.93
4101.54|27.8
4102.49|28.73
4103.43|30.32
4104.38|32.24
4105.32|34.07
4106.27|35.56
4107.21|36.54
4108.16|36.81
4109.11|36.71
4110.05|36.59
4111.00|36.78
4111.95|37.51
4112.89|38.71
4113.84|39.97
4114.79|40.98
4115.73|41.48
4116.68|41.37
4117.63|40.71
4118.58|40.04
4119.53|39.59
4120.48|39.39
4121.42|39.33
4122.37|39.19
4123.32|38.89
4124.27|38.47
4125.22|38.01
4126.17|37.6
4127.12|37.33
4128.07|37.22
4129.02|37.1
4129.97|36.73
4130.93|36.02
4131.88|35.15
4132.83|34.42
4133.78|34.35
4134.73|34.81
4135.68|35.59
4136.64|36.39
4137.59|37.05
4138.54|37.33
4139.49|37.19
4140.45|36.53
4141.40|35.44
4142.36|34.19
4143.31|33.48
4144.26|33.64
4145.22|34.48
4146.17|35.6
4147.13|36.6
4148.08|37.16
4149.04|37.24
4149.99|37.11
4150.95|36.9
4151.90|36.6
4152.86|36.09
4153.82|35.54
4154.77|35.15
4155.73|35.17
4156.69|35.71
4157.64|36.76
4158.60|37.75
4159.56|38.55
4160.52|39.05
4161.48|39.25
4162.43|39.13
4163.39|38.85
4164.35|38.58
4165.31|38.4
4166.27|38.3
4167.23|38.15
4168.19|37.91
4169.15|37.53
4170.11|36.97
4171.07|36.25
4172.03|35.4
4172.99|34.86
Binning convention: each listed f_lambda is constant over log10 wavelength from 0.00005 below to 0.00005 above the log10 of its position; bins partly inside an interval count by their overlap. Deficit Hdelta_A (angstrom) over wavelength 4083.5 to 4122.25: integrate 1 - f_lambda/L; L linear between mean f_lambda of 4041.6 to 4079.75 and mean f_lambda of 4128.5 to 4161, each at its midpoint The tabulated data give -2.0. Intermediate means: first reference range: 33.4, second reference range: 36.1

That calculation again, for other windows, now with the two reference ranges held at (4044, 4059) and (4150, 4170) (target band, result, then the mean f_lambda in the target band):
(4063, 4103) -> -1.3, 35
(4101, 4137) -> -1.2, 36.8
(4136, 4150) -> 0.3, 35.9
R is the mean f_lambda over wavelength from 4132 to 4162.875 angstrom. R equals 36.3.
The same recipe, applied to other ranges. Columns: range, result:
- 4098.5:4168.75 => 36.5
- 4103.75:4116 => 37.1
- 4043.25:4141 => 35.4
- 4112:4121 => 40.2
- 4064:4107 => 35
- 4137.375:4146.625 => 35.5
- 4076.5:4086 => 36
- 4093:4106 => 32.4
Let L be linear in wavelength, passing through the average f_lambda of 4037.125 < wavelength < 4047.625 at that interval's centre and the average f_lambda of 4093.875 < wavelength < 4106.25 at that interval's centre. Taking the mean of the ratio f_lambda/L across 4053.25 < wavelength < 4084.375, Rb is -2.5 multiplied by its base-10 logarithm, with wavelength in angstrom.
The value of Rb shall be -0.05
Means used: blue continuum 33.4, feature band 34.4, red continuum 32.1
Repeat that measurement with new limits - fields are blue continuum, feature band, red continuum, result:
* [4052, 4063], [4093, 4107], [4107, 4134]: 0.120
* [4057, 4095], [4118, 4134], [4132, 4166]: -0.044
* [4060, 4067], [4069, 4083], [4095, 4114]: -0.076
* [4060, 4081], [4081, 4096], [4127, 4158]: -0.094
